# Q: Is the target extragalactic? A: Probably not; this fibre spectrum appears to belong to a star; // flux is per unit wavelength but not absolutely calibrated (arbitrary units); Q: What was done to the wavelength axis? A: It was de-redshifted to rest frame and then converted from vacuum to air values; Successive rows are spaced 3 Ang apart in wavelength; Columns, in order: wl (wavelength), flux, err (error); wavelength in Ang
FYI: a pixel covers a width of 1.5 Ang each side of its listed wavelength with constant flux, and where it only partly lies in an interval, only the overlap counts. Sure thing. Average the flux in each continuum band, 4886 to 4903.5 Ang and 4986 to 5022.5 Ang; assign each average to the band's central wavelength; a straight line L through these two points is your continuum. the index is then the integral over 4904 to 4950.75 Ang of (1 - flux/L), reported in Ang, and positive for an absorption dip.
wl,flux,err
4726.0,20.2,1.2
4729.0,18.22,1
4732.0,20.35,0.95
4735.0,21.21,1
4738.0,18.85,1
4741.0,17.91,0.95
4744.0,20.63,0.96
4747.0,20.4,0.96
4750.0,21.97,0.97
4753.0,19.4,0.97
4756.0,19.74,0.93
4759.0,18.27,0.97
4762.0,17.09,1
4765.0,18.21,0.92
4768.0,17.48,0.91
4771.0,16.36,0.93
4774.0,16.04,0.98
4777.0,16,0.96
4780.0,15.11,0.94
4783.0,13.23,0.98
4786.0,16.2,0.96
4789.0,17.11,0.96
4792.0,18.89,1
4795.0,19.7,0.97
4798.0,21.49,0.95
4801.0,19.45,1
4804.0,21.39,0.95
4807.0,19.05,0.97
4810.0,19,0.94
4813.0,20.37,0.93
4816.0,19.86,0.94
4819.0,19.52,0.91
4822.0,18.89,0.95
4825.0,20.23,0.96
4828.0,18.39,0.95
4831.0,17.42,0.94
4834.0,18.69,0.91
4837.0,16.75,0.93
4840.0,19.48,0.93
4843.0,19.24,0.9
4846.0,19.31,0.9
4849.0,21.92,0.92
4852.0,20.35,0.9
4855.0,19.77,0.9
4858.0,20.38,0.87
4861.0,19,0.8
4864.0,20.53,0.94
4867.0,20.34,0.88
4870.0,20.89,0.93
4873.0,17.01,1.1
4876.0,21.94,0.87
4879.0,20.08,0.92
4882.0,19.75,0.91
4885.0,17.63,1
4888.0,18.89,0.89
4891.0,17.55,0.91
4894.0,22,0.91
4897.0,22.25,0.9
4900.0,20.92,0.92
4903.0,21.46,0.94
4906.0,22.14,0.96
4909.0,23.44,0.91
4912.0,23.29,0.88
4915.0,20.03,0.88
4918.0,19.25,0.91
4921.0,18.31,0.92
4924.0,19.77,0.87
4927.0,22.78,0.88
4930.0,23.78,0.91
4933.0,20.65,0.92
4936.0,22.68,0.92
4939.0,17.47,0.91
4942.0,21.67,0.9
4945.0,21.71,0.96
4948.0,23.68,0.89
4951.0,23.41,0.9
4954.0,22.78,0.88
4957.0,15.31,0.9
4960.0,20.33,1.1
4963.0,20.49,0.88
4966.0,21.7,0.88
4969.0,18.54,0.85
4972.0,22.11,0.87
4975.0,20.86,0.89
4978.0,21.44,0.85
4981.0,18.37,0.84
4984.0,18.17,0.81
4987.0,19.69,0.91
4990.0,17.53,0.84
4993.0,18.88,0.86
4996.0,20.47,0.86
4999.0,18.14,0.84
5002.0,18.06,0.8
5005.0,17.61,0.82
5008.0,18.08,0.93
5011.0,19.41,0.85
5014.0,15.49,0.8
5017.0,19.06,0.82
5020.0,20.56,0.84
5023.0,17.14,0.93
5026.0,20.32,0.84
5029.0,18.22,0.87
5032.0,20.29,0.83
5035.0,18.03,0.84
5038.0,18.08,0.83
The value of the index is -3.8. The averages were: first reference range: 20.4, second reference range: 18.5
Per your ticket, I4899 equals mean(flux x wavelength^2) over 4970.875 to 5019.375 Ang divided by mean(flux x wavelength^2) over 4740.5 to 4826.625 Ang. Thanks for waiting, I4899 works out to 1.11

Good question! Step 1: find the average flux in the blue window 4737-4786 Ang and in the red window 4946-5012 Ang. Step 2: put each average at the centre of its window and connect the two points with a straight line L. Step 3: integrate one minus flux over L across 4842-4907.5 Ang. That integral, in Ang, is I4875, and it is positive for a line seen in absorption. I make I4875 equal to -4.5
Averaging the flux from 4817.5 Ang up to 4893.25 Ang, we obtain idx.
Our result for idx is 19.4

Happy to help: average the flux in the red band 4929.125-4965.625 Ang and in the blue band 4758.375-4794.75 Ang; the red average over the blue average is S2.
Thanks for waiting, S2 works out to 1.3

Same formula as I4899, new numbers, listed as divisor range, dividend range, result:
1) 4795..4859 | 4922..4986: 1.12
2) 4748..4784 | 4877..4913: 1.25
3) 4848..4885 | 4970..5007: 1.01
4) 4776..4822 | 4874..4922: 1.16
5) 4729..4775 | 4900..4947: 1.20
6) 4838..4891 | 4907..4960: 1.10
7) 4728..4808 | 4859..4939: 1.17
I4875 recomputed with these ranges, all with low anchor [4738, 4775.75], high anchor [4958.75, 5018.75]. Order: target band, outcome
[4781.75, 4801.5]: 0.75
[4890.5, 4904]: -1.47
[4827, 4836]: 0.35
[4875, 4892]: -0.30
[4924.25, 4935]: -1.72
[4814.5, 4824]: -0.35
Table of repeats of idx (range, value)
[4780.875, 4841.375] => 18.7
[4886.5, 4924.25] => 20.7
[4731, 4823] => 18.7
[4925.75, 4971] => 21.1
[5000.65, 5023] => 18.2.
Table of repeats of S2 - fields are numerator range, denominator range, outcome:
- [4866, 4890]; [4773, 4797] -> 1.17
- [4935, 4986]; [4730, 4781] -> 1.11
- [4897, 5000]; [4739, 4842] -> 1.12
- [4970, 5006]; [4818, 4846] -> 1.03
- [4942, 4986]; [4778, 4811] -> 1.14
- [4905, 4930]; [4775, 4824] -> 1.15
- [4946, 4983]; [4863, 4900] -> 1.04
